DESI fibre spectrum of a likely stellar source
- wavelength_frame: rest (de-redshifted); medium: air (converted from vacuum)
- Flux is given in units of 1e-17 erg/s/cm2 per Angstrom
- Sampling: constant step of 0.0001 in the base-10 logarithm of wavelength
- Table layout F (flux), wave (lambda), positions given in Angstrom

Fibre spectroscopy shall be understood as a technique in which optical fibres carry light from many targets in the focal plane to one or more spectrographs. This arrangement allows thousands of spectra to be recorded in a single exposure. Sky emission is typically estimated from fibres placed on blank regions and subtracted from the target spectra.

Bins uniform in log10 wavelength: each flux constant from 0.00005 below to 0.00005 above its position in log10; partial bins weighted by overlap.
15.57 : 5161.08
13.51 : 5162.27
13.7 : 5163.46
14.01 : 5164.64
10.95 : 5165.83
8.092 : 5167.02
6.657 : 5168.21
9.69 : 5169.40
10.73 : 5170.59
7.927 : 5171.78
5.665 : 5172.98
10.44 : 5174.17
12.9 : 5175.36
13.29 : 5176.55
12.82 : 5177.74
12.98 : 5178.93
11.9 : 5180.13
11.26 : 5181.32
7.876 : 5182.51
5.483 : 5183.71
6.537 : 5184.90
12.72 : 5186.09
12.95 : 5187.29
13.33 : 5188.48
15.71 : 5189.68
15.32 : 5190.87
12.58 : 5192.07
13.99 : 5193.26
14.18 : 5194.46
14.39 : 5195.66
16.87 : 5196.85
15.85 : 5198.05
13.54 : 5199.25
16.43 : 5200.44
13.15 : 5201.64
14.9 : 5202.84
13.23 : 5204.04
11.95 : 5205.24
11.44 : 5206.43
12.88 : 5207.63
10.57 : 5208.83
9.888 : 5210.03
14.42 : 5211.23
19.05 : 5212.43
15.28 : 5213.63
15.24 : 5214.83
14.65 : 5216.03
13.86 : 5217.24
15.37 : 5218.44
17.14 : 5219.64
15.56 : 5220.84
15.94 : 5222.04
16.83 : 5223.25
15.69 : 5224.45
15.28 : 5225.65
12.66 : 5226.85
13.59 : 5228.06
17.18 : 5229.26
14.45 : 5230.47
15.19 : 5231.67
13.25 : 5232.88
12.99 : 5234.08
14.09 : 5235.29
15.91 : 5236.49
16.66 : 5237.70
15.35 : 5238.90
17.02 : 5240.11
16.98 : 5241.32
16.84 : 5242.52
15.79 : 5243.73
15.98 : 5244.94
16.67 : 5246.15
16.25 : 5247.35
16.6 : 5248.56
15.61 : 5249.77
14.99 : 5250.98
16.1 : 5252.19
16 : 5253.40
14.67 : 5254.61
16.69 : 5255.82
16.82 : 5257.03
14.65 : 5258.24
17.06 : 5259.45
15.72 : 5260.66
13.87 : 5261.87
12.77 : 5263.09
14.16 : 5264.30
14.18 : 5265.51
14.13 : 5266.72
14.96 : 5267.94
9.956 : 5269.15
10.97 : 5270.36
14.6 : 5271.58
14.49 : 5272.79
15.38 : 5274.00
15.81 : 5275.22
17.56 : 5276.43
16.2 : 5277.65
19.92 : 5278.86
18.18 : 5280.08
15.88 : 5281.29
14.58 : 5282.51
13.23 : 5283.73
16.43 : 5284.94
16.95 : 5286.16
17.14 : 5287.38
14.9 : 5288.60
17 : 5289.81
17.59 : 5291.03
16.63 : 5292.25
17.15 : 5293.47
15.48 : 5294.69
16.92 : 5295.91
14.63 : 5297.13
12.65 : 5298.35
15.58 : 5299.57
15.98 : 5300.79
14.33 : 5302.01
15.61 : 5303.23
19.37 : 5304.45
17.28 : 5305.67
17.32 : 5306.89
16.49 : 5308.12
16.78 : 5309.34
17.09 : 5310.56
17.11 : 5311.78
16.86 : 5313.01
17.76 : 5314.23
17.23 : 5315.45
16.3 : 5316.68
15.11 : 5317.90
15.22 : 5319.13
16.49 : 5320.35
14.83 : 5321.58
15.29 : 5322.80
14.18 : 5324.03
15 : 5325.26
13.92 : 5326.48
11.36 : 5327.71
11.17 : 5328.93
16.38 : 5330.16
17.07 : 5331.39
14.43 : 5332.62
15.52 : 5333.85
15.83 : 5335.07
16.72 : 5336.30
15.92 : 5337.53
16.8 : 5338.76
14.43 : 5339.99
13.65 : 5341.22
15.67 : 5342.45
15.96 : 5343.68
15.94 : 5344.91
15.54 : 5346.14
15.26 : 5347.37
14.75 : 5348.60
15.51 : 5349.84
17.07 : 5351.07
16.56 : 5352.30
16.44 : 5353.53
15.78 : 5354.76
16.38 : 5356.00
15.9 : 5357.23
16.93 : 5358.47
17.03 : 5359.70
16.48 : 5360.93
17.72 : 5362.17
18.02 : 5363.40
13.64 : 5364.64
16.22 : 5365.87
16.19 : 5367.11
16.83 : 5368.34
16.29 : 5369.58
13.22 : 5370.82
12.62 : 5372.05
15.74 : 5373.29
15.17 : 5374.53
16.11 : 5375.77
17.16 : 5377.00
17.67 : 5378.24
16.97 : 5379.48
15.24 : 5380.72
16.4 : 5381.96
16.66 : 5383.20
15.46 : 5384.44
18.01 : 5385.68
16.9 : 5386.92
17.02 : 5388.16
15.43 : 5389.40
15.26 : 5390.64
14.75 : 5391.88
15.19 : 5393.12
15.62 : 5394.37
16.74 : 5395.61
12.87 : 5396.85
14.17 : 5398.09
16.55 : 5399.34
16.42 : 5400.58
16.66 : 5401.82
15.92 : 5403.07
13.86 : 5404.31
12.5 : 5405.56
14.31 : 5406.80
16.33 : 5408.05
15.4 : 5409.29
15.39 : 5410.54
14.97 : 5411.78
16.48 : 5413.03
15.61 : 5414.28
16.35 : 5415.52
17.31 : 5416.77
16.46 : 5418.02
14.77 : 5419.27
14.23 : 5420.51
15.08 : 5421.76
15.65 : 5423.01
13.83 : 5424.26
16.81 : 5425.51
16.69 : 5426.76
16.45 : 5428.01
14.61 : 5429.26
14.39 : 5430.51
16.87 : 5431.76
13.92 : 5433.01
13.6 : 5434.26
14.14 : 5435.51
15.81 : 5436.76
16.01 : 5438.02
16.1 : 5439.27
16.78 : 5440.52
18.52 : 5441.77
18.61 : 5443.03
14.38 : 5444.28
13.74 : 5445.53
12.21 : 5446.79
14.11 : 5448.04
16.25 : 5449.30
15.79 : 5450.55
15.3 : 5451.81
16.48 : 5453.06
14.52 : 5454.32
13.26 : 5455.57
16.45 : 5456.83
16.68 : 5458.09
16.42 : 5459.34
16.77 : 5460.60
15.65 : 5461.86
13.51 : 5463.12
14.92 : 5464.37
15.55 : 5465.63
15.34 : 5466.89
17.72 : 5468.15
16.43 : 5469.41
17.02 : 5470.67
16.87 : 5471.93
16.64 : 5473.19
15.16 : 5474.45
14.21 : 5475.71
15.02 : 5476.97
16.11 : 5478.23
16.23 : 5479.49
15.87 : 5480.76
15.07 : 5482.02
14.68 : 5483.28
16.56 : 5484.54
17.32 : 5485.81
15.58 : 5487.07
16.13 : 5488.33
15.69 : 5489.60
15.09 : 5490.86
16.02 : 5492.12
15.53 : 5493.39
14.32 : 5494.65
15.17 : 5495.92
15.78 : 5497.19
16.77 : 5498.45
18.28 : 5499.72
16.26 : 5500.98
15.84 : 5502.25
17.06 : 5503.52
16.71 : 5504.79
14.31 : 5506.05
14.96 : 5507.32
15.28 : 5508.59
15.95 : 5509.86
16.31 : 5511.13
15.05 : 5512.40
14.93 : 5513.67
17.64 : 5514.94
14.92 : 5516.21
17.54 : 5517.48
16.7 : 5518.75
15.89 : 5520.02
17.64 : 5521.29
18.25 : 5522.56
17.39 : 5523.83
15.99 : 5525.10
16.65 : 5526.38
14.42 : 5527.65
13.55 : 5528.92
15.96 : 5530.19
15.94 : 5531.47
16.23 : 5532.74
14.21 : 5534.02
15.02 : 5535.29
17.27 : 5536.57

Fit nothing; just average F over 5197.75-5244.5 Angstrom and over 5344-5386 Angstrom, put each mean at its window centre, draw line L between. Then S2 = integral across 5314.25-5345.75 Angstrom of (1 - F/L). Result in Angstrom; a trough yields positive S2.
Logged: 1.0 Angstrom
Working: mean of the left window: 14.8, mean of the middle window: 15.3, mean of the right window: 16.1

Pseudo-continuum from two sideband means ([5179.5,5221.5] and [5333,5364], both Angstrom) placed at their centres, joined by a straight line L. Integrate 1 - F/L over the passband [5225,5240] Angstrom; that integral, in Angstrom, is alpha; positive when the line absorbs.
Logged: -0.9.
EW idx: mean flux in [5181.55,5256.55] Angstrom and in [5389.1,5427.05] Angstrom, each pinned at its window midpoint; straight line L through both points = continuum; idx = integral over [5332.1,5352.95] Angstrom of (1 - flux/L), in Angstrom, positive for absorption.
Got -0.77 Angstrom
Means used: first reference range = 14.5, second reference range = 15.4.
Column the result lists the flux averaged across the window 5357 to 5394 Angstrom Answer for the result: 16.1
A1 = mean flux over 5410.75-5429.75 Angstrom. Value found 15.7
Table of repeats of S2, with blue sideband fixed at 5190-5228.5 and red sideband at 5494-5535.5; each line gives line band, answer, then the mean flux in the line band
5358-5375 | -0.7 Angstrom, 15.9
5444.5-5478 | 0.5 Angstrom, 15.5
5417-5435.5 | 0.3 Angstrom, 15.2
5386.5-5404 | -0.3 Angstrom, 15.6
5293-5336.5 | -2.2 Angstrom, 15.7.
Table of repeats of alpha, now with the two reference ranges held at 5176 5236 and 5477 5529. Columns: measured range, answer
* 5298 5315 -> -2.4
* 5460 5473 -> -0.2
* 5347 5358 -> -0.8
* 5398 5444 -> -0.7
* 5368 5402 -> -1.6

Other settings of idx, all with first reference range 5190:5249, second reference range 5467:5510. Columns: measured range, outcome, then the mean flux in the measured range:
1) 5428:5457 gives 0.81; 15.3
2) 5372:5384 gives -0.49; 16.1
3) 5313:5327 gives -0.34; 15.6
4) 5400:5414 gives 0.28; 15.3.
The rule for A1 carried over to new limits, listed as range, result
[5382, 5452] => 15.5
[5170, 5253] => 13.9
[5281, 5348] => 15.7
